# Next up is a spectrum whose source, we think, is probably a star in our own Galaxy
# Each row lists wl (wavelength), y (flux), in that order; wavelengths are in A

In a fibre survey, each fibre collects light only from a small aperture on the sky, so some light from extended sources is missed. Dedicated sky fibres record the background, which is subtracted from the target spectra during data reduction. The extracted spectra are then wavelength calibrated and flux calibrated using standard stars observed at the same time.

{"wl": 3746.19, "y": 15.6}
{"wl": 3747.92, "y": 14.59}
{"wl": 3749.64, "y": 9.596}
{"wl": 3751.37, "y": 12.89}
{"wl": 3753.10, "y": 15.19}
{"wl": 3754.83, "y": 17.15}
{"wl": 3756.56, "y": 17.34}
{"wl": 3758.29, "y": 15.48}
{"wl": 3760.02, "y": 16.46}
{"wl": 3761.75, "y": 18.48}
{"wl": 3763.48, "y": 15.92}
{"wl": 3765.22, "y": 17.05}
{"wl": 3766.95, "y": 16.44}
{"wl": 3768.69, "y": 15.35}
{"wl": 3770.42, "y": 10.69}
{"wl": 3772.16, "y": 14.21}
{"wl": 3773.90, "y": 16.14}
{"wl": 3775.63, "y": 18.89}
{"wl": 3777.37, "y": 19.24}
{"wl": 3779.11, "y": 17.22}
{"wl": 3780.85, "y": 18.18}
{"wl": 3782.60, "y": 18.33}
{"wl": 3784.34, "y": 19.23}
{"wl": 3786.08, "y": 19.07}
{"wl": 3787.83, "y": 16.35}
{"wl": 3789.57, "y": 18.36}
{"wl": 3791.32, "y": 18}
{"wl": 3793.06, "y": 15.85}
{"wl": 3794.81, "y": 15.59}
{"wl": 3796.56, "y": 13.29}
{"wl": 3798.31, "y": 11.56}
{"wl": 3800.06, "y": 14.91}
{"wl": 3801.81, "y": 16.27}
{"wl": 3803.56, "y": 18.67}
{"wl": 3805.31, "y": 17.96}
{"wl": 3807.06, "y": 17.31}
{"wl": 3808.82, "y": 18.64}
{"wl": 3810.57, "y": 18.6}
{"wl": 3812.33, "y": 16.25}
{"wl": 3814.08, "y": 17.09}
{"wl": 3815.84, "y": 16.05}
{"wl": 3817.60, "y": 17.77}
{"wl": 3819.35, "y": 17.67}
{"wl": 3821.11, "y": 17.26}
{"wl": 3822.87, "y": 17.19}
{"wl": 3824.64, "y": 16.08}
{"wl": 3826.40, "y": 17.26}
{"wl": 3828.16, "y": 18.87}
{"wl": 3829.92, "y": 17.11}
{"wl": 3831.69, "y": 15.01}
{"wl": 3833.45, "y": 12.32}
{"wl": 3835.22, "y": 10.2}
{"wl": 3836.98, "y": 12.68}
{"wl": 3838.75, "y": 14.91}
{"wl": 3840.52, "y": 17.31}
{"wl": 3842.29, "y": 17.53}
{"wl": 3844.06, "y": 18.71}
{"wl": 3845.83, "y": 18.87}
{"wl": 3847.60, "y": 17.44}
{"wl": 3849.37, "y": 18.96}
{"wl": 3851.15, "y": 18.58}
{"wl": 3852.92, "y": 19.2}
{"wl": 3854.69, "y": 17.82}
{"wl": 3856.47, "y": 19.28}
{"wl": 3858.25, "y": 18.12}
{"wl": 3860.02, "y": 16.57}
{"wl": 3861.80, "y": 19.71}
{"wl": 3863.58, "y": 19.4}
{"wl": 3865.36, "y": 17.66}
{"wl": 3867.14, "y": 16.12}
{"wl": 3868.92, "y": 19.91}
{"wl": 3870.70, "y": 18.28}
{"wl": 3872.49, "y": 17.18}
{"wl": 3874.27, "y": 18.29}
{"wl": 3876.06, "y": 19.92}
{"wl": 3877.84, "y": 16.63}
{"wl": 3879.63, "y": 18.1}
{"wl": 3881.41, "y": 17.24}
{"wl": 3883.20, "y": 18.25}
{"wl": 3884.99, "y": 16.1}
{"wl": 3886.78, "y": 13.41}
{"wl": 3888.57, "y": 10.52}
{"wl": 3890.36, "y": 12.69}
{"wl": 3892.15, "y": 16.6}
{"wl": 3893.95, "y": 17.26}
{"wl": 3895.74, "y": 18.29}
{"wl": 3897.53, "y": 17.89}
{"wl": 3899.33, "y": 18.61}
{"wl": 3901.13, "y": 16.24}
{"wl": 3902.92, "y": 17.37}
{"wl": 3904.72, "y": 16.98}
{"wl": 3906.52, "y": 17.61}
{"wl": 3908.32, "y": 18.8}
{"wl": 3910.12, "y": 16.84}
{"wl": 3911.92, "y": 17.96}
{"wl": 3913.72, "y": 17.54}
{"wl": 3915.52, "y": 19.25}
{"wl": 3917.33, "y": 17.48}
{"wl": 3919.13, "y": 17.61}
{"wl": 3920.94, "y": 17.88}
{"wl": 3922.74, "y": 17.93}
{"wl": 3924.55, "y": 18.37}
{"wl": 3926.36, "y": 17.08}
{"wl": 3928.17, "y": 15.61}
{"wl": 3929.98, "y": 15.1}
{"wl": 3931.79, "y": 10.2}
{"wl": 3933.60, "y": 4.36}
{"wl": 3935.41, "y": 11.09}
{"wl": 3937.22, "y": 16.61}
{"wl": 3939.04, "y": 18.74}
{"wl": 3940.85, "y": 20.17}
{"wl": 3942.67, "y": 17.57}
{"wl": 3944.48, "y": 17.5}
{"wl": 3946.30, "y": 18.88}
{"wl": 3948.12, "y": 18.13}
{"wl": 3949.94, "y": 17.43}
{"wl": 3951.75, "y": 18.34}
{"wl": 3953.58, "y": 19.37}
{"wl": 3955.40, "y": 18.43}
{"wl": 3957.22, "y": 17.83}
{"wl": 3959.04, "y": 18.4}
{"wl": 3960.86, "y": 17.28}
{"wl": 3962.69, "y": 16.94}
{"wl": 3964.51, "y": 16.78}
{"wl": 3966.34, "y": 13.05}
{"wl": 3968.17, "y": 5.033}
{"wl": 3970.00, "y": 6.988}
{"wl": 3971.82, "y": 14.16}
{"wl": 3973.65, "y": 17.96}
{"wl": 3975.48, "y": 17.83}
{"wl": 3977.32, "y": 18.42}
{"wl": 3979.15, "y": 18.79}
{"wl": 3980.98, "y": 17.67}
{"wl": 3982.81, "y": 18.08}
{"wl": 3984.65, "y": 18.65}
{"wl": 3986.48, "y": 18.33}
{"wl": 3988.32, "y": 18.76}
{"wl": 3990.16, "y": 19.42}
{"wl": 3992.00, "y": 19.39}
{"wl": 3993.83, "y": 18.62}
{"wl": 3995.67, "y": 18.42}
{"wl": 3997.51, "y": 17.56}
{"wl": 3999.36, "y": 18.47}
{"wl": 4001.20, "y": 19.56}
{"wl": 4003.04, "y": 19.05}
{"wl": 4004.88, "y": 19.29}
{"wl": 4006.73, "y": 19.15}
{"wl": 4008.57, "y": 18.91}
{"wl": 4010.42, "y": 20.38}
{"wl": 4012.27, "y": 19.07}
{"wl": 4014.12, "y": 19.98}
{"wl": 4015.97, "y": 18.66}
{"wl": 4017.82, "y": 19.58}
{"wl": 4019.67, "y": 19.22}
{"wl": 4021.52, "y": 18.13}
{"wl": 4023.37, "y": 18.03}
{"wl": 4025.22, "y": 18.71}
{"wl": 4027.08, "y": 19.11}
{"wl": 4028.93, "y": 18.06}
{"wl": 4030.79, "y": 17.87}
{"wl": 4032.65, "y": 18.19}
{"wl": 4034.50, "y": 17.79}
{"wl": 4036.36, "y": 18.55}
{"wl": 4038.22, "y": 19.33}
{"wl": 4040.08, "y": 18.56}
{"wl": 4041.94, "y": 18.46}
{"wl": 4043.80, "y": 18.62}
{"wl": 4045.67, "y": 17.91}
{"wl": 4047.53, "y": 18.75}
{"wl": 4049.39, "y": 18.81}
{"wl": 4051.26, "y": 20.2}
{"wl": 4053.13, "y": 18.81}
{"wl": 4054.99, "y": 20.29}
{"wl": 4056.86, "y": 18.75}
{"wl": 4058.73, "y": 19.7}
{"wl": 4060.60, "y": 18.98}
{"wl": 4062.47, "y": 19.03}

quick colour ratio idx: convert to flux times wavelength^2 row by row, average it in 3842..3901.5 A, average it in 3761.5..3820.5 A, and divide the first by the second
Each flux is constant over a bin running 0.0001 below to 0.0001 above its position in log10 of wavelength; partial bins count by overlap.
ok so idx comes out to 1.09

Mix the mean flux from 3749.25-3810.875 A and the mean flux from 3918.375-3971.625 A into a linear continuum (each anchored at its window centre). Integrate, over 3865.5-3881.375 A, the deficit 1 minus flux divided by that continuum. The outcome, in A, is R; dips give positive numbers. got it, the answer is -1.9 A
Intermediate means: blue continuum 16.4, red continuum 15.8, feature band 18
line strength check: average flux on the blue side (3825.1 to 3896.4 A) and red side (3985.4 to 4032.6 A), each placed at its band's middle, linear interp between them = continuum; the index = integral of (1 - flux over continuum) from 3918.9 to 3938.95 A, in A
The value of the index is 3.42 A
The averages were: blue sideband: 16.9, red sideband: 18.9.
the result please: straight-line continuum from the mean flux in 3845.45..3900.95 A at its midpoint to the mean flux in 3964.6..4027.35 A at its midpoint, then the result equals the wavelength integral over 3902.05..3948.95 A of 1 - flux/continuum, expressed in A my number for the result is 2.5 A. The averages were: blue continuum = 17.5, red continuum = 17.7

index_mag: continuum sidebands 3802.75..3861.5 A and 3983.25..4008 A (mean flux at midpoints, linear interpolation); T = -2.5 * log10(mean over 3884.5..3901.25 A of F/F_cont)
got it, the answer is 0.13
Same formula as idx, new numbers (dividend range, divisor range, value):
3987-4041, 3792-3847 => 1.27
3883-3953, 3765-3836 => 1.06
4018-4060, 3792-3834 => 1.28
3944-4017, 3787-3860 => 1.14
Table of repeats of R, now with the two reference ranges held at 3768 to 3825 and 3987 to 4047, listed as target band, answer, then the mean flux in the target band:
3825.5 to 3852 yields 1.2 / 16.4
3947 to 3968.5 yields 1.7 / 16.7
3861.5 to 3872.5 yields -0.6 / 18.3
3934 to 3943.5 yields 1.0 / 16.2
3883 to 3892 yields 1.8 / 14.1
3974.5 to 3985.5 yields 0.1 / 18.2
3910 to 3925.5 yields 0.0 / 17.9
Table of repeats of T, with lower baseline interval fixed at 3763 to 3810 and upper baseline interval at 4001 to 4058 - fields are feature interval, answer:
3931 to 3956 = 0.12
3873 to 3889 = 0.05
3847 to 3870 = -0.07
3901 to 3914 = 0.02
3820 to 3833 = 0.01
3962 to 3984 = 0.21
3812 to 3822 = -0.01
